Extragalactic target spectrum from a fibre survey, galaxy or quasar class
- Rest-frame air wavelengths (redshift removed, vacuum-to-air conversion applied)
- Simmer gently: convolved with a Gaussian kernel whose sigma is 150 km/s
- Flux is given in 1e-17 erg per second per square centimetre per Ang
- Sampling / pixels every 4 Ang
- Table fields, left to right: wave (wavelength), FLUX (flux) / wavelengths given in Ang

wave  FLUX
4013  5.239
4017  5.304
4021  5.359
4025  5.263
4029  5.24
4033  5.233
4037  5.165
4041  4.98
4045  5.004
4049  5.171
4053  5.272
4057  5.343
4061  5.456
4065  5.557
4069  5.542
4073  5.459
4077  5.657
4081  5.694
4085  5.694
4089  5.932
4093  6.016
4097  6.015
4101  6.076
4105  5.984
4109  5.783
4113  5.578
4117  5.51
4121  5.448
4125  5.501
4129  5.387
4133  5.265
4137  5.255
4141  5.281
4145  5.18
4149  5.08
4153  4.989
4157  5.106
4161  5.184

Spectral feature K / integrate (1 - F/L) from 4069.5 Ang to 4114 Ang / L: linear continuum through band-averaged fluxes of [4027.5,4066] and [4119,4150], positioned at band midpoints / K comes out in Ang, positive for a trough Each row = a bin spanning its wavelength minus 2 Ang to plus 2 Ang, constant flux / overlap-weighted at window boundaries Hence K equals -4.5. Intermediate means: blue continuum 5.23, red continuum 5.31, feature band 5.8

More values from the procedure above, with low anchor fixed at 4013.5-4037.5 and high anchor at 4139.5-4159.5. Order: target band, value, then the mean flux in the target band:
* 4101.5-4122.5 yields -2.14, 5.7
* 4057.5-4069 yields -0.59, 5.49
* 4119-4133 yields -0.73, 5.42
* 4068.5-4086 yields -1.36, 5.61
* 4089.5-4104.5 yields -2.42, 6.02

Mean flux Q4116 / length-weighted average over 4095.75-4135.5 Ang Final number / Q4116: 5.64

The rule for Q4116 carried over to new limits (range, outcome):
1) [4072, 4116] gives 5.81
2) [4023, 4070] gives 5.26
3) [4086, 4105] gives 5.99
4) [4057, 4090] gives 5.6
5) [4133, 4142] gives 5.27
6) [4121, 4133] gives 5.41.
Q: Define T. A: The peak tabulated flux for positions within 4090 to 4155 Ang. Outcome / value 6.076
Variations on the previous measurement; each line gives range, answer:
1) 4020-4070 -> 5.557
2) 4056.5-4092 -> 5.932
